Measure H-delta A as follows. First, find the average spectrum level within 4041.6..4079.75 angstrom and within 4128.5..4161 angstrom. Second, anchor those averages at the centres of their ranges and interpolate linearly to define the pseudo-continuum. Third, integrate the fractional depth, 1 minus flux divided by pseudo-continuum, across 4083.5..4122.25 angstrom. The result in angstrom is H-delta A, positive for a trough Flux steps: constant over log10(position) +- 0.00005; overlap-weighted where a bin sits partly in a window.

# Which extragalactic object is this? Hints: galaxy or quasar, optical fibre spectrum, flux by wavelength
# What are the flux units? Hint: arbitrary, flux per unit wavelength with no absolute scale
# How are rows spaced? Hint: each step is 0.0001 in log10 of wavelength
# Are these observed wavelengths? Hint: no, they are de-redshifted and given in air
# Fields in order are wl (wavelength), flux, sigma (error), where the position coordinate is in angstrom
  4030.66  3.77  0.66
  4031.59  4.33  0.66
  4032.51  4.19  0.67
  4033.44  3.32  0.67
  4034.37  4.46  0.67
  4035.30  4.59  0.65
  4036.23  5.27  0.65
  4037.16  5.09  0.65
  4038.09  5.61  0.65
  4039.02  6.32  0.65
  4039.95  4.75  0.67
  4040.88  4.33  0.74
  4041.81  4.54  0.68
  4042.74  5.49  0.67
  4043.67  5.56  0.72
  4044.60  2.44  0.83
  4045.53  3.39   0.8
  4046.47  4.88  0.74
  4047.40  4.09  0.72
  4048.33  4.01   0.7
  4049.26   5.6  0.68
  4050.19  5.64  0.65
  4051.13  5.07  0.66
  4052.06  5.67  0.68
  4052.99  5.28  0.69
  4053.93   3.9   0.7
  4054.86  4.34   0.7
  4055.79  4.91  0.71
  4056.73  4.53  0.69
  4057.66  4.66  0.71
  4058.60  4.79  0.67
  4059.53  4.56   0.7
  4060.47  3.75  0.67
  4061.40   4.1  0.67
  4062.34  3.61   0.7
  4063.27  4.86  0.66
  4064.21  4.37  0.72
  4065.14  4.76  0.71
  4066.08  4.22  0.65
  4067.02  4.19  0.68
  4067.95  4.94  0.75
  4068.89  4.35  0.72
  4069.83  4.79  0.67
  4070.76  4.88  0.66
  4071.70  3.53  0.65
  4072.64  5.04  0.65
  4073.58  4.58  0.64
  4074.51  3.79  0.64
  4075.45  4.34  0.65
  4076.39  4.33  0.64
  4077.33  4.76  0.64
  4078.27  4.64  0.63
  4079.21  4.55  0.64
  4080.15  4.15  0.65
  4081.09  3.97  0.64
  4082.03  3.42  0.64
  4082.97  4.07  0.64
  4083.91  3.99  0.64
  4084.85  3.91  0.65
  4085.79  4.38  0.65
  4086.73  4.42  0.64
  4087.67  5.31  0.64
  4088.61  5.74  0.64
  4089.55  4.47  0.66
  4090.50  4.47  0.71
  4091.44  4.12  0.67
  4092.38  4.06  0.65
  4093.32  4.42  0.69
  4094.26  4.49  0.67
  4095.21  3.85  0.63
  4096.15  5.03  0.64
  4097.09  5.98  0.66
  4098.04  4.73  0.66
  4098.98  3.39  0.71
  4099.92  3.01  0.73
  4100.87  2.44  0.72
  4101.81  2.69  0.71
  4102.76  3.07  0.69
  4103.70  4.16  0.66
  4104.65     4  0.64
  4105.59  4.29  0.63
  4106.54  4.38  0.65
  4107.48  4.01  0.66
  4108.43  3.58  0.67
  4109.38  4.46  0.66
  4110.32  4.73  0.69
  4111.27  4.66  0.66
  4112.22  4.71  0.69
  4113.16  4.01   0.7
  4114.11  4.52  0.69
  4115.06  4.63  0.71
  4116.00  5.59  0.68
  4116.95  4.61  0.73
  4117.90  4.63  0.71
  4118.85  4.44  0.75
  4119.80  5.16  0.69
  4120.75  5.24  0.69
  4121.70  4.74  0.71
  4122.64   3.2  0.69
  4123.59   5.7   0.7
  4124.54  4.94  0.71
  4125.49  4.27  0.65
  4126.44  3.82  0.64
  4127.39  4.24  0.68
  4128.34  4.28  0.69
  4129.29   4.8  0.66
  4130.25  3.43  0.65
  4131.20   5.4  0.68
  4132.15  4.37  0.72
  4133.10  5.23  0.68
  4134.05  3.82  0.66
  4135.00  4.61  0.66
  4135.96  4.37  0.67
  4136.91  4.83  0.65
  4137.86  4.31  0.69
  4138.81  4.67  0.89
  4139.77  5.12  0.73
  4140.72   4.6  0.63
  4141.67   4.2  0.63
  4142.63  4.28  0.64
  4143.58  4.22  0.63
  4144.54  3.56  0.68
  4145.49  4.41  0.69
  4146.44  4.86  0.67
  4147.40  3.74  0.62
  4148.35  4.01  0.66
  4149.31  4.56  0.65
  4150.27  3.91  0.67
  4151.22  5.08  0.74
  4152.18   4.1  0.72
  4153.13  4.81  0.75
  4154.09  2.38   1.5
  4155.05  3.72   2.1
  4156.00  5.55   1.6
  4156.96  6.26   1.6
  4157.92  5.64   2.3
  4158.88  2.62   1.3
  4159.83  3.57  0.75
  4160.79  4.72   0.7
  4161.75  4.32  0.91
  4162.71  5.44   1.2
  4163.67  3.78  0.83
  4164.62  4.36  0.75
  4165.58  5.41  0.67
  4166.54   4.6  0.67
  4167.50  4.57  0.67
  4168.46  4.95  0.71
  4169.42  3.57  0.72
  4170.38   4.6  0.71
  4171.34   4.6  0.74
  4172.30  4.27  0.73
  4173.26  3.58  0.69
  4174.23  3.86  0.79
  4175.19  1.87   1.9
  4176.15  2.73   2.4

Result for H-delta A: 1.0 angstrom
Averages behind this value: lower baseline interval 4.53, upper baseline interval 4.4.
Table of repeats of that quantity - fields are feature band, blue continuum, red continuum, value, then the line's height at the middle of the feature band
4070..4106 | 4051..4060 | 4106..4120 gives 3.1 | 4.63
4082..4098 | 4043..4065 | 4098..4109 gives -2.7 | 3.86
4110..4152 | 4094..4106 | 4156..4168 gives -2.3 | 4.28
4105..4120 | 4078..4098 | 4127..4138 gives -0.1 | 4.47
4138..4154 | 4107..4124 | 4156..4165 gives 0.9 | 4.58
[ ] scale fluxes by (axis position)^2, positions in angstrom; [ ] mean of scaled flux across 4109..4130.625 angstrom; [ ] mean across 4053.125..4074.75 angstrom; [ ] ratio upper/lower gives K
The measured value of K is 1.1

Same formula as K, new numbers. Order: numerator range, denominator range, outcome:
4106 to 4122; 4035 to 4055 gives 0.98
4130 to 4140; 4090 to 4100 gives 1.07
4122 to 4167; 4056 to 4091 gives 1.04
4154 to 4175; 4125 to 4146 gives 1.01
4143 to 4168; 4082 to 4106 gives 1.09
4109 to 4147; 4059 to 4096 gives 1.06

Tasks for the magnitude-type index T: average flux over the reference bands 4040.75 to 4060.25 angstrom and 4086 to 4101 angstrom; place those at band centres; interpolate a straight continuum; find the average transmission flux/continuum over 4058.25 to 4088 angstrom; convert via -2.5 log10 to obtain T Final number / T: 0.04 mag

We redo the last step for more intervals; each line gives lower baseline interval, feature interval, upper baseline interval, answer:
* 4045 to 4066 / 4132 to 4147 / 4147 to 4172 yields 0.00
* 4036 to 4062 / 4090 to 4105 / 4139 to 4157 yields 0.14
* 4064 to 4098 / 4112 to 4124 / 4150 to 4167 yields -0.06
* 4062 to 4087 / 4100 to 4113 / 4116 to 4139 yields 0.15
